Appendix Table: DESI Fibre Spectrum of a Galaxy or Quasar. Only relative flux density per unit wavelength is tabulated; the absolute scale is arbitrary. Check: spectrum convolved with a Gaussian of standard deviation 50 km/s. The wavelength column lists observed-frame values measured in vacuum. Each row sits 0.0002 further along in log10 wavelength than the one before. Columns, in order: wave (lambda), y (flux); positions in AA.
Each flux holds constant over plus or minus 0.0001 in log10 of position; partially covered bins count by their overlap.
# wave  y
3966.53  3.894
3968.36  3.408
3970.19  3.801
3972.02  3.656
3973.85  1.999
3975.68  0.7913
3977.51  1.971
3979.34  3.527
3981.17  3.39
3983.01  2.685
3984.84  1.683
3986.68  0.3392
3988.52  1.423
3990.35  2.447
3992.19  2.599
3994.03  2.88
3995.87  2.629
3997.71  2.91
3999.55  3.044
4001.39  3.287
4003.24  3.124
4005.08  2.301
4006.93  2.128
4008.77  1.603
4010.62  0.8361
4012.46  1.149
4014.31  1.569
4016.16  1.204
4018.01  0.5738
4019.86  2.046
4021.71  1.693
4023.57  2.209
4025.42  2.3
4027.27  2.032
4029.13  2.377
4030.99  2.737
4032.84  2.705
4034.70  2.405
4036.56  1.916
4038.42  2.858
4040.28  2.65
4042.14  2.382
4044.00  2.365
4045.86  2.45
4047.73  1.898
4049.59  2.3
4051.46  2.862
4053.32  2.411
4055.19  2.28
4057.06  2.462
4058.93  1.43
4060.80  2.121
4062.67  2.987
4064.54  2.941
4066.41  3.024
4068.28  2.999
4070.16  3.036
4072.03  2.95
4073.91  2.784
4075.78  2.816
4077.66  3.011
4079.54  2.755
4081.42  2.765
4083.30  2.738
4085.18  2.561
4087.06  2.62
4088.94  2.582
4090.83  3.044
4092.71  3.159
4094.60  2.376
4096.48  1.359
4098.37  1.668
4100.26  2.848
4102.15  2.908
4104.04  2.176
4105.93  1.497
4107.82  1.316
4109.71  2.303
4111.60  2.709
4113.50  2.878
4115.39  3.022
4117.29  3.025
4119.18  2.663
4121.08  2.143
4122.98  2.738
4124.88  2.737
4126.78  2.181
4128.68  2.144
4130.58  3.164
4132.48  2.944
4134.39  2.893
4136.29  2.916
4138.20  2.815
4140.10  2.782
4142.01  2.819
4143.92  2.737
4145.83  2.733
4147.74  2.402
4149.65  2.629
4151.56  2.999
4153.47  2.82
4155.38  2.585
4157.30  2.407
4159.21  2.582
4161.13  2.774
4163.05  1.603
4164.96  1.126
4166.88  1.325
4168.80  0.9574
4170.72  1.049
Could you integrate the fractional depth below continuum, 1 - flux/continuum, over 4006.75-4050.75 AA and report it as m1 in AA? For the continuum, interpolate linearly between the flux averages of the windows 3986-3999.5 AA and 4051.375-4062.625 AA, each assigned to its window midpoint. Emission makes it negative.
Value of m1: 4.85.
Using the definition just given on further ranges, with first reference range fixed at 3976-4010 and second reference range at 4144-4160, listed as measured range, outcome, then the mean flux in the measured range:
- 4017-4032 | 2.8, 2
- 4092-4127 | 2.4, 2.41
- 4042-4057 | 0.7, 2.37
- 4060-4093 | -3.8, 2.82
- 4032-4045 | 0.0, 2.47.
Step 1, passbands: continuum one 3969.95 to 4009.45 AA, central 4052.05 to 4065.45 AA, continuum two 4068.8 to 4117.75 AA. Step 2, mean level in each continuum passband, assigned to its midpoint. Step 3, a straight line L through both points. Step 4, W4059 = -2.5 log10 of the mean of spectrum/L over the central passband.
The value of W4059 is 0.06 mag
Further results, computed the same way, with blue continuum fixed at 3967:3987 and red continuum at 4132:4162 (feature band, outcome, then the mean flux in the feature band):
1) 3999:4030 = 0.31 mag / 1.95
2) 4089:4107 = 0.15 mag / 2.34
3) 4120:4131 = 0.09 mag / 2.49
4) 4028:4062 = 0.12 mag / 2.37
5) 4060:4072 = -0.08 mag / 2.87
